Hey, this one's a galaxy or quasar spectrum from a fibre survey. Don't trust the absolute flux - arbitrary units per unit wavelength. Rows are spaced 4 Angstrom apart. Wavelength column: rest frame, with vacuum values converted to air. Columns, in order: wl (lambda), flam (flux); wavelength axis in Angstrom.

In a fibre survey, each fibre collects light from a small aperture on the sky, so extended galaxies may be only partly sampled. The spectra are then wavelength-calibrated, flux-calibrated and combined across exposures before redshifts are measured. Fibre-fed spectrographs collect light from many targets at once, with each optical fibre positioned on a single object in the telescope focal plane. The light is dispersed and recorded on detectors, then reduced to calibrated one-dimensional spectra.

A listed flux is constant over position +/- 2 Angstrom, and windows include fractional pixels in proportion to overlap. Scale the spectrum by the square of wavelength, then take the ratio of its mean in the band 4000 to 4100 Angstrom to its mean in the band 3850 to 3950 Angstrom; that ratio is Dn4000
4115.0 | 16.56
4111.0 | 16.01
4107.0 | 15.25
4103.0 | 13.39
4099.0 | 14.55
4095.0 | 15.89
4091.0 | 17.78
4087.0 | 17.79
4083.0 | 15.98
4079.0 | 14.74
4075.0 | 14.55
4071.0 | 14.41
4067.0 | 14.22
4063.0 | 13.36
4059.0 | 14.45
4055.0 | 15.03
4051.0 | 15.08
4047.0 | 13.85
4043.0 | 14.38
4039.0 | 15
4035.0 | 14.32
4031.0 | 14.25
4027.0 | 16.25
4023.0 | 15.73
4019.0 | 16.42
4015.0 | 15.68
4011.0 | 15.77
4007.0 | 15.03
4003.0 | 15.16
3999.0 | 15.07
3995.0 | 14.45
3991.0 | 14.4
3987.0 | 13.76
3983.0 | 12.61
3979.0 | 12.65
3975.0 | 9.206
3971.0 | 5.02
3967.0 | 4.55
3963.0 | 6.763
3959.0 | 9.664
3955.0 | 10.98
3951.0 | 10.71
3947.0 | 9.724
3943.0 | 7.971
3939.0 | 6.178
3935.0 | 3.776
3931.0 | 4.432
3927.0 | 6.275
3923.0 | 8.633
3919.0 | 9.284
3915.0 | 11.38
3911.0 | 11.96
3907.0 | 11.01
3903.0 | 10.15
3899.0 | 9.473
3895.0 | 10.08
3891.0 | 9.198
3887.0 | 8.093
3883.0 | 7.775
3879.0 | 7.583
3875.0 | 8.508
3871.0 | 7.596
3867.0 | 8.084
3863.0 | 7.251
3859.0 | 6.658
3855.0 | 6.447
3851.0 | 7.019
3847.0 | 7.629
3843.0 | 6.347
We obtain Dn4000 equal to 2.0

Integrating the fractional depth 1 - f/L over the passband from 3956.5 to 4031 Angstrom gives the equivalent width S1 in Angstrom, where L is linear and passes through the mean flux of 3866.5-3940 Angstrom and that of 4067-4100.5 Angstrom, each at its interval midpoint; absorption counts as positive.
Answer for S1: -3.1 Angstrom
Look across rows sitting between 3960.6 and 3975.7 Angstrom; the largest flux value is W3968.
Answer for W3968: 9.206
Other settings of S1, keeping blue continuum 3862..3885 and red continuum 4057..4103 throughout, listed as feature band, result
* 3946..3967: 3.23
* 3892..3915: -4.26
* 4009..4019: -2.37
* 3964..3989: 4.44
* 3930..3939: 4.93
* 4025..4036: -1.31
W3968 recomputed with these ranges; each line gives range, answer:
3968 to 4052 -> 16.42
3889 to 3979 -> 12.65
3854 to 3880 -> 8.508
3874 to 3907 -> 11.01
